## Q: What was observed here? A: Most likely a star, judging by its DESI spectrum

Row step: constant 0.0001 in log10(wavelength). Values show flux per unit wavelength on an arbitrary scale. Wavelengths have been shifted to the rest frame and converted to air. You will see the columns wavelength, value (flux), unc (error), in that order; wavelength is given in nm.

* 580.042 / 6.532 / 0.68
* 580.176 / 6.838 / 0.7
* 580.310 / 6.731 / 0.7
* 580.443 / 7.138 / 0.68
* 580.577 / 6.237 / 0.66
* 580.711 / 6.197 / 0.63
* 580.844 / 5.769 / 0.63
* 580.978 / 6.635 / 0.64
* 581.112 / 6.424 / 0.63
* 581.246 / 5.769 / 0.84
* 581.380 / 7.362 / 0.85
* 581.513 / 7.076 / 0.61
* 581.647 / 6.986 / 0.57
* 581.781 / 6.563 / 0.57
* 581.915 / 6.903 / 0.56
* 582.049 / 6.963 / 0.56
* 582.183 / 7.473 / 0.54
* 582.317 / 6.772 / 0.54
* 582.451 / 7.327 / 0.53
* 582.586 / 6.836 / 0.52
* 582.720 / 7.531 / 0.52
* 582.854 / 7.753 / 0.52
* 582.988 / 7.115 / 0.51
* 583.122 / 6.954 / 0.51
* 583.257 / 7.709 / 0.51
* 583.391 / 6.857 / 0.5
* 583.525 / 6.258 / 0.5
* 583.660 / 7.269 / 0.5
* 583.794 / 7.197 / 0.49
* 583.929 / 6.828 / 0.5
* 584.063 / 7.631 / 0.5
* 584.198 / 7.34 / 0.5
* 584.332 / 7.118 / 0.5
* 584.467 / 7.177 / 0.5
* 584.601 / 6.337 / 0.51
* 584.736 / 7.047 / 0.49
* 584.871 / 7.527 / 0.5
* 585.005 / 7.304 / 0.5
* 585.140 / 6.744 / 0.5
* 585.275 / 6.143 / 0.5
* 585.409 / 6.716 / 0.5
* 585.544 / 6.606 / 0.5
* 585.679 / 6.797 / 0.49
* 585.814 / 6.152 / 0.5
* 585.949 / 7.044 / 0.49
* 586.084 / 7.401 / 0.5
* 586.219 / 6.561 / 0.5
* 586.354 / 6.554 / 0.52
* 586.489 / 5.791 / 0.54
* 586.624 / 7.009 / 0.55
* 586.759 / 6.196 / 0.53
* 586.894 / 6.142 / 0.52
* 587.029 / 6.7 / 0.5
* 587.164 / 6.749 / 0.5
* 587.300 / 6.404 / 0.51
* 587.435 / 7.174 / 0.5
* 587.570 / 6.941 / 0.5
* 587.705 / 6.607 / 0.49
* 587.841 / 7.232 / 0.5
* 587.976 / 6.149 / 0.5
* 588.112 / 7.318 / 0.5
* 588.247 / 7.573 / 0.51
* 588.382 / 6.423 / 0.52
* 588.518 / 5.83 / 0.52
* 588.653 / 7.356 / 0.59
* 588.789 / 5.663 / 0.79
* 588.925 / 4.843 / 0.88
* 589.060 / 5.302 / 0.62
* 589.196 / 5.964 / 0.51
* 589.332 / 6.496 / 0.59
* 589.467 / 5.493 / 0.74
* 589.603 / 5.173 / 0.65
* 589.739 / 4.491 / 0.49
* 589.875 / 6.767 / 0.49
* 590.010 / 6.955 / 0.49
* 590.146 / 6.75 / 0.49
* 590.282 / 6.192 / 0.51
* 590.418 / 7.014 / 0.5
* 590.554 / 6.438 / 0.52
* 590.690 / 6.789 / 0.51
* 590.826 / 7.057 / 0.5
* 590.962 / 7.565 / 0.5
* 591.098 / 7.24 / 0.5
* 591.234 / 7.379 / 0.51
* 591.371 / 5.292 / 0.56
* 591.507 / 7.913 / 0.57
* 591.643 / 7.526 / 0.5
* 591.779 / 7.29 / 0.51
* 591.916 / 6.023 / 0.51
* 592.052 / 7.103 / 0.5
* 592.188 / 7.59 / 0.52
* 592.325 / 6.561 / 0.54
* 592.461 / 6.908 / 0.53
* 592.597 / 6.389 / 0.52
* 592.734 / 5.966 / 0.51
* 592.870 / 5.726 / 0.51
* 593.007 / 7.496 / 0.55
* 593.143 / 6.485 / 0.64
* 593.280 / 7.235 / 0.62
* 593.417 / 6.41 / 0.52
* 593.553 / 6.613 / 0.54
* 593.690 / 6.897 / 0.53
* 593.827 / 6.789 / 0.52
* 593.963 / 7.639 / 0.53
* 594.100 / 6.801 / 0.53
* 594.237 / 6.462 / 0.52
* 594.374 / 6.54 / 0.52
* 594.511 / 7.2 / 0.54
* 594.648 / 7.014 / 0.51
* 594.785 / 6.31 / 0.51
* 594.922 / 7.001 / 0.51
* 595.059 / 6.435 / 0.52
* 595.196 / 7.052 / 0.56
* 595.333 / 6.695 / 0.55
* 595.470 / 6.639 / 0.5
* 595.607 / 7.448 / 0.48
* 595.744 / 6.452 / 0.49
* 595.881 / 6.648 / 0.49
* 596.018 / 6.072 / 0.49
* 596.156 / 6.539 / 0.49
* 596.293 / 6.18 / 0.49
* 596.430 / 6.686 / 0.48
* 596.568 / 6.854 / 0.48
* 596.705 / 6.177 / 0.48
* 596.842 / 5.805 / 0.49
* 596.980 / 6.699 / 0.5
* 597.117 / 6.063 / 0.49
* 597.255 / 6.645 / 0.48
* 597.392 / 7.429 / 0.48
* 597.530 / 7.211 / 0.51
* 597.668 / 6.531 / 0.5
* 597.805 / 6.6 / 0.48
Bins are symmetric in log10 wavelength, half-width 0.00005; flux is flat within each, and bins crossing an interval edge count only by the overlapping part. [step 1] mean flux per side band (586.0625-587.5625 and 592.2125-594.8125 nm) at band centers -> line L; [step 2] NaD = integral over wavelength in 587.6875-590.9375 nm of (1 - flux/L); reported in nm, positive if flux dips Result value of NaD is 0.150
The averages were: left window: 6.6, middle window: 6.34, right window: 6.73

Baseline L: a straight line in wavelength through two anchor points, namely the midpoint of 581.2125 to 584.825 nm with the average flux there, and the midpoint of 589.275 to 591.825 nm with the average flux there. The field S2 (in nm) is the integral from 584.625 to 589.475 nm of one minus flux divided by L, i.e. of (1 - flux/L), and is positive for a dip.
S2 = 0.18 nm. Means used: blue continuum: 7.06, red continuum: 6.62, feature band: 6.56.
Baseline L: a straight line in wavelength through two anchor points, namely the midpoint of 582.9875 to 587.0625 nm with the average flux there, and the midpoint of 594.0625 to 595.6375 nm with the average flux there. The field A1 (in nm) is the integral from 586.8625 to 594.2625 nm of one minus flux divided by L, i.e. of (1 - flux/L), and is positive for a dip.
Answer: 0.22 nm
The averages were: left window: 6.84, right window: 6.78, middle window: 6.61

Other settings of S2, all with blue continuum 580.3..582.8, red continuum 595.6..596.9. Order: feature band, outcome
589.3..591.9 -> -0.01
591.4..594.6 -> -0.15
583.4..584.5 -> -0.06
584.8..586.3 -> -0.03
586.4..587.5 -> 0.02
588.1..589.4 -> 0.08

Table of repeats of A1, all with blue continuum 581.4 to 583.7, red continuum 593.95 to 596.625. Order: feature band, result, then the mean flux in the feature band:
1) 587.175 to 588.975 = 0.084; 6.6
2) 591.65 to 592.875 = 0.017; 6.71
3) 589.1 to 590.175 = 0.142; 5.97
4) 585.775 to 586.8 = 0.053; 6.61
